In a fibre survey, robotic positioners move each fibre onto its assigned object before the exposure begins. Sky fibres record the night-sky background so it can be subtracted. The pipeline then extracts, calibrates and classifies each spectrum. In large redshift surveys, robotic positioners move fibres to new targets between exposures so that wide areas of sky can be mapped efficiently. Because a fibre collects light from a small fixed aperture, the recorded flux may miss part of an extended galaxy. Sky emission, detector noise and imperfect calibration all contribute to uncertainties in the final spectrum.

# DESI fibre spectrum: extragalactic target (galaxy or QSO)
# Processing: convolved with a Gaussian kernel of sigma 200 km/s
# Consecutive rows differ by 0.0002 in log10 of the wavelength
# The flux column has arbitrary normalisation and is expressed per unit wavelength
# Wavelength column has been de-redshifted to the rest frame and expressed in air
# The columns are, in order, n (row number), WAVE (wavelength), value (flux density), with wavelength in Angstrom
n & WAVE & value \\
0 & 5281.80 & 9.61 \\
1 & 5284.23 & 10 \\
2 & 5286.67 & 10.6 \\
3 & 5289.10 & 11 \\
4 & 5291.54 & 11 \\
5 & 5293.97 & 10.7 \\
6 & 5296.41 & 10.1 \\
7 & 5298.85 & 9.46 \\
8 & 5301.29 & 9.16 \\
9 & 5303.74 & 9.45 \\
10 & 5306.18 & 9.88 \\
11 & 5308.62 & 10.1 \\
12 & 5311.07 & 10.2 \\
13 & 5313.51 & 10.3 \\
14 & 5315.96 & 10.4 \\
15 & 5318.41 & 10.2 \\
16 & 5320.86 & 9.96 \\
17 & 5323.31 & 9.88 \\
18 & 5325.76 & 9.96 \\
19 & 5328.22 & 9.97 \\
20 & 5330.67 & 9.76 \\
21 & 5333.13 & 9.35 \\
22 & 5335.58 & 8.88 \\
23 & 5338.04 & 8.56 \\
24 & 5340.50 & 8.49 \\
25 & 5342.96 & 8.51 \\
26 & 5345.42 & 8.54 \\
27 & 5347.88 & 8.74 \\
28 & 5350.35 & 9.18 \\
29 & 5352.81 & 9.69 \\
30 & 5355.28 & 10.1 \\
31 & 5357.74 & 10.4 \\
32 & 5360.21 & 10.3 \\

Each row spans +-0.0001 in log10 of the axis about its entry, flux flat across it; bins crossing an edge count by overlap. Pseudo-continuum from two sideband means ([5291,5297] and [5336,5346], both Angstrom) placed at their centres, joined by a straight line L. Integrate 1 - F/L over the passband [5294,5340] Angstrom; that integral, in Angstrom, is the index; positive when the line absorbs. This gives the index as -0.8 Angstrom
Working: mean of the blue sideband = 10.6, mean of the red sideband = 8.55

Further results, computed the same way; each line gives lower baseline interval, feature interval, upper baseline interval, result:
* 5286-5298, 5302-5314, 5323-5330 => 0.4 Angstrom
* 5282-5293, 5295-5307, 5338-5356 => 0.7 Angstrom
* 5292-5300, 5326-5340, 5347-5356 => 0.5 Angstrom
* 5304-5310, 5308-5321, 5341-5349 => -0.8 Angstrom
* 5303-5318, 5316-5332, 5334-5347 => -0.9 Angstrom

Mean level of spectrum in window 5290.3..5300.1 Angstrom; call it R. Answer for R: 10.3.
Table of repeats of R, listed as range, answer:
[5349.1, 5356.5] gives 9.65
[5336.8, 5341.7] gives 8.52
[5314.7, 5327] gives 10.1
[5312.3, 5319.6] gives 10.3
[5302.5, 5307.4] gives 9.66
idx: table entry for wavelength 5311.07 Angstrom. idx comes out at 10.2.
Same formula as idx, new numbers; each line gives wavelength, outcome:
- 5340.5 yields 8.49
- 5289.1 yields 11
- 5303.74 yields 9.45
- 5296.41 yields 10.1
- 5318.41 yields 10.2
